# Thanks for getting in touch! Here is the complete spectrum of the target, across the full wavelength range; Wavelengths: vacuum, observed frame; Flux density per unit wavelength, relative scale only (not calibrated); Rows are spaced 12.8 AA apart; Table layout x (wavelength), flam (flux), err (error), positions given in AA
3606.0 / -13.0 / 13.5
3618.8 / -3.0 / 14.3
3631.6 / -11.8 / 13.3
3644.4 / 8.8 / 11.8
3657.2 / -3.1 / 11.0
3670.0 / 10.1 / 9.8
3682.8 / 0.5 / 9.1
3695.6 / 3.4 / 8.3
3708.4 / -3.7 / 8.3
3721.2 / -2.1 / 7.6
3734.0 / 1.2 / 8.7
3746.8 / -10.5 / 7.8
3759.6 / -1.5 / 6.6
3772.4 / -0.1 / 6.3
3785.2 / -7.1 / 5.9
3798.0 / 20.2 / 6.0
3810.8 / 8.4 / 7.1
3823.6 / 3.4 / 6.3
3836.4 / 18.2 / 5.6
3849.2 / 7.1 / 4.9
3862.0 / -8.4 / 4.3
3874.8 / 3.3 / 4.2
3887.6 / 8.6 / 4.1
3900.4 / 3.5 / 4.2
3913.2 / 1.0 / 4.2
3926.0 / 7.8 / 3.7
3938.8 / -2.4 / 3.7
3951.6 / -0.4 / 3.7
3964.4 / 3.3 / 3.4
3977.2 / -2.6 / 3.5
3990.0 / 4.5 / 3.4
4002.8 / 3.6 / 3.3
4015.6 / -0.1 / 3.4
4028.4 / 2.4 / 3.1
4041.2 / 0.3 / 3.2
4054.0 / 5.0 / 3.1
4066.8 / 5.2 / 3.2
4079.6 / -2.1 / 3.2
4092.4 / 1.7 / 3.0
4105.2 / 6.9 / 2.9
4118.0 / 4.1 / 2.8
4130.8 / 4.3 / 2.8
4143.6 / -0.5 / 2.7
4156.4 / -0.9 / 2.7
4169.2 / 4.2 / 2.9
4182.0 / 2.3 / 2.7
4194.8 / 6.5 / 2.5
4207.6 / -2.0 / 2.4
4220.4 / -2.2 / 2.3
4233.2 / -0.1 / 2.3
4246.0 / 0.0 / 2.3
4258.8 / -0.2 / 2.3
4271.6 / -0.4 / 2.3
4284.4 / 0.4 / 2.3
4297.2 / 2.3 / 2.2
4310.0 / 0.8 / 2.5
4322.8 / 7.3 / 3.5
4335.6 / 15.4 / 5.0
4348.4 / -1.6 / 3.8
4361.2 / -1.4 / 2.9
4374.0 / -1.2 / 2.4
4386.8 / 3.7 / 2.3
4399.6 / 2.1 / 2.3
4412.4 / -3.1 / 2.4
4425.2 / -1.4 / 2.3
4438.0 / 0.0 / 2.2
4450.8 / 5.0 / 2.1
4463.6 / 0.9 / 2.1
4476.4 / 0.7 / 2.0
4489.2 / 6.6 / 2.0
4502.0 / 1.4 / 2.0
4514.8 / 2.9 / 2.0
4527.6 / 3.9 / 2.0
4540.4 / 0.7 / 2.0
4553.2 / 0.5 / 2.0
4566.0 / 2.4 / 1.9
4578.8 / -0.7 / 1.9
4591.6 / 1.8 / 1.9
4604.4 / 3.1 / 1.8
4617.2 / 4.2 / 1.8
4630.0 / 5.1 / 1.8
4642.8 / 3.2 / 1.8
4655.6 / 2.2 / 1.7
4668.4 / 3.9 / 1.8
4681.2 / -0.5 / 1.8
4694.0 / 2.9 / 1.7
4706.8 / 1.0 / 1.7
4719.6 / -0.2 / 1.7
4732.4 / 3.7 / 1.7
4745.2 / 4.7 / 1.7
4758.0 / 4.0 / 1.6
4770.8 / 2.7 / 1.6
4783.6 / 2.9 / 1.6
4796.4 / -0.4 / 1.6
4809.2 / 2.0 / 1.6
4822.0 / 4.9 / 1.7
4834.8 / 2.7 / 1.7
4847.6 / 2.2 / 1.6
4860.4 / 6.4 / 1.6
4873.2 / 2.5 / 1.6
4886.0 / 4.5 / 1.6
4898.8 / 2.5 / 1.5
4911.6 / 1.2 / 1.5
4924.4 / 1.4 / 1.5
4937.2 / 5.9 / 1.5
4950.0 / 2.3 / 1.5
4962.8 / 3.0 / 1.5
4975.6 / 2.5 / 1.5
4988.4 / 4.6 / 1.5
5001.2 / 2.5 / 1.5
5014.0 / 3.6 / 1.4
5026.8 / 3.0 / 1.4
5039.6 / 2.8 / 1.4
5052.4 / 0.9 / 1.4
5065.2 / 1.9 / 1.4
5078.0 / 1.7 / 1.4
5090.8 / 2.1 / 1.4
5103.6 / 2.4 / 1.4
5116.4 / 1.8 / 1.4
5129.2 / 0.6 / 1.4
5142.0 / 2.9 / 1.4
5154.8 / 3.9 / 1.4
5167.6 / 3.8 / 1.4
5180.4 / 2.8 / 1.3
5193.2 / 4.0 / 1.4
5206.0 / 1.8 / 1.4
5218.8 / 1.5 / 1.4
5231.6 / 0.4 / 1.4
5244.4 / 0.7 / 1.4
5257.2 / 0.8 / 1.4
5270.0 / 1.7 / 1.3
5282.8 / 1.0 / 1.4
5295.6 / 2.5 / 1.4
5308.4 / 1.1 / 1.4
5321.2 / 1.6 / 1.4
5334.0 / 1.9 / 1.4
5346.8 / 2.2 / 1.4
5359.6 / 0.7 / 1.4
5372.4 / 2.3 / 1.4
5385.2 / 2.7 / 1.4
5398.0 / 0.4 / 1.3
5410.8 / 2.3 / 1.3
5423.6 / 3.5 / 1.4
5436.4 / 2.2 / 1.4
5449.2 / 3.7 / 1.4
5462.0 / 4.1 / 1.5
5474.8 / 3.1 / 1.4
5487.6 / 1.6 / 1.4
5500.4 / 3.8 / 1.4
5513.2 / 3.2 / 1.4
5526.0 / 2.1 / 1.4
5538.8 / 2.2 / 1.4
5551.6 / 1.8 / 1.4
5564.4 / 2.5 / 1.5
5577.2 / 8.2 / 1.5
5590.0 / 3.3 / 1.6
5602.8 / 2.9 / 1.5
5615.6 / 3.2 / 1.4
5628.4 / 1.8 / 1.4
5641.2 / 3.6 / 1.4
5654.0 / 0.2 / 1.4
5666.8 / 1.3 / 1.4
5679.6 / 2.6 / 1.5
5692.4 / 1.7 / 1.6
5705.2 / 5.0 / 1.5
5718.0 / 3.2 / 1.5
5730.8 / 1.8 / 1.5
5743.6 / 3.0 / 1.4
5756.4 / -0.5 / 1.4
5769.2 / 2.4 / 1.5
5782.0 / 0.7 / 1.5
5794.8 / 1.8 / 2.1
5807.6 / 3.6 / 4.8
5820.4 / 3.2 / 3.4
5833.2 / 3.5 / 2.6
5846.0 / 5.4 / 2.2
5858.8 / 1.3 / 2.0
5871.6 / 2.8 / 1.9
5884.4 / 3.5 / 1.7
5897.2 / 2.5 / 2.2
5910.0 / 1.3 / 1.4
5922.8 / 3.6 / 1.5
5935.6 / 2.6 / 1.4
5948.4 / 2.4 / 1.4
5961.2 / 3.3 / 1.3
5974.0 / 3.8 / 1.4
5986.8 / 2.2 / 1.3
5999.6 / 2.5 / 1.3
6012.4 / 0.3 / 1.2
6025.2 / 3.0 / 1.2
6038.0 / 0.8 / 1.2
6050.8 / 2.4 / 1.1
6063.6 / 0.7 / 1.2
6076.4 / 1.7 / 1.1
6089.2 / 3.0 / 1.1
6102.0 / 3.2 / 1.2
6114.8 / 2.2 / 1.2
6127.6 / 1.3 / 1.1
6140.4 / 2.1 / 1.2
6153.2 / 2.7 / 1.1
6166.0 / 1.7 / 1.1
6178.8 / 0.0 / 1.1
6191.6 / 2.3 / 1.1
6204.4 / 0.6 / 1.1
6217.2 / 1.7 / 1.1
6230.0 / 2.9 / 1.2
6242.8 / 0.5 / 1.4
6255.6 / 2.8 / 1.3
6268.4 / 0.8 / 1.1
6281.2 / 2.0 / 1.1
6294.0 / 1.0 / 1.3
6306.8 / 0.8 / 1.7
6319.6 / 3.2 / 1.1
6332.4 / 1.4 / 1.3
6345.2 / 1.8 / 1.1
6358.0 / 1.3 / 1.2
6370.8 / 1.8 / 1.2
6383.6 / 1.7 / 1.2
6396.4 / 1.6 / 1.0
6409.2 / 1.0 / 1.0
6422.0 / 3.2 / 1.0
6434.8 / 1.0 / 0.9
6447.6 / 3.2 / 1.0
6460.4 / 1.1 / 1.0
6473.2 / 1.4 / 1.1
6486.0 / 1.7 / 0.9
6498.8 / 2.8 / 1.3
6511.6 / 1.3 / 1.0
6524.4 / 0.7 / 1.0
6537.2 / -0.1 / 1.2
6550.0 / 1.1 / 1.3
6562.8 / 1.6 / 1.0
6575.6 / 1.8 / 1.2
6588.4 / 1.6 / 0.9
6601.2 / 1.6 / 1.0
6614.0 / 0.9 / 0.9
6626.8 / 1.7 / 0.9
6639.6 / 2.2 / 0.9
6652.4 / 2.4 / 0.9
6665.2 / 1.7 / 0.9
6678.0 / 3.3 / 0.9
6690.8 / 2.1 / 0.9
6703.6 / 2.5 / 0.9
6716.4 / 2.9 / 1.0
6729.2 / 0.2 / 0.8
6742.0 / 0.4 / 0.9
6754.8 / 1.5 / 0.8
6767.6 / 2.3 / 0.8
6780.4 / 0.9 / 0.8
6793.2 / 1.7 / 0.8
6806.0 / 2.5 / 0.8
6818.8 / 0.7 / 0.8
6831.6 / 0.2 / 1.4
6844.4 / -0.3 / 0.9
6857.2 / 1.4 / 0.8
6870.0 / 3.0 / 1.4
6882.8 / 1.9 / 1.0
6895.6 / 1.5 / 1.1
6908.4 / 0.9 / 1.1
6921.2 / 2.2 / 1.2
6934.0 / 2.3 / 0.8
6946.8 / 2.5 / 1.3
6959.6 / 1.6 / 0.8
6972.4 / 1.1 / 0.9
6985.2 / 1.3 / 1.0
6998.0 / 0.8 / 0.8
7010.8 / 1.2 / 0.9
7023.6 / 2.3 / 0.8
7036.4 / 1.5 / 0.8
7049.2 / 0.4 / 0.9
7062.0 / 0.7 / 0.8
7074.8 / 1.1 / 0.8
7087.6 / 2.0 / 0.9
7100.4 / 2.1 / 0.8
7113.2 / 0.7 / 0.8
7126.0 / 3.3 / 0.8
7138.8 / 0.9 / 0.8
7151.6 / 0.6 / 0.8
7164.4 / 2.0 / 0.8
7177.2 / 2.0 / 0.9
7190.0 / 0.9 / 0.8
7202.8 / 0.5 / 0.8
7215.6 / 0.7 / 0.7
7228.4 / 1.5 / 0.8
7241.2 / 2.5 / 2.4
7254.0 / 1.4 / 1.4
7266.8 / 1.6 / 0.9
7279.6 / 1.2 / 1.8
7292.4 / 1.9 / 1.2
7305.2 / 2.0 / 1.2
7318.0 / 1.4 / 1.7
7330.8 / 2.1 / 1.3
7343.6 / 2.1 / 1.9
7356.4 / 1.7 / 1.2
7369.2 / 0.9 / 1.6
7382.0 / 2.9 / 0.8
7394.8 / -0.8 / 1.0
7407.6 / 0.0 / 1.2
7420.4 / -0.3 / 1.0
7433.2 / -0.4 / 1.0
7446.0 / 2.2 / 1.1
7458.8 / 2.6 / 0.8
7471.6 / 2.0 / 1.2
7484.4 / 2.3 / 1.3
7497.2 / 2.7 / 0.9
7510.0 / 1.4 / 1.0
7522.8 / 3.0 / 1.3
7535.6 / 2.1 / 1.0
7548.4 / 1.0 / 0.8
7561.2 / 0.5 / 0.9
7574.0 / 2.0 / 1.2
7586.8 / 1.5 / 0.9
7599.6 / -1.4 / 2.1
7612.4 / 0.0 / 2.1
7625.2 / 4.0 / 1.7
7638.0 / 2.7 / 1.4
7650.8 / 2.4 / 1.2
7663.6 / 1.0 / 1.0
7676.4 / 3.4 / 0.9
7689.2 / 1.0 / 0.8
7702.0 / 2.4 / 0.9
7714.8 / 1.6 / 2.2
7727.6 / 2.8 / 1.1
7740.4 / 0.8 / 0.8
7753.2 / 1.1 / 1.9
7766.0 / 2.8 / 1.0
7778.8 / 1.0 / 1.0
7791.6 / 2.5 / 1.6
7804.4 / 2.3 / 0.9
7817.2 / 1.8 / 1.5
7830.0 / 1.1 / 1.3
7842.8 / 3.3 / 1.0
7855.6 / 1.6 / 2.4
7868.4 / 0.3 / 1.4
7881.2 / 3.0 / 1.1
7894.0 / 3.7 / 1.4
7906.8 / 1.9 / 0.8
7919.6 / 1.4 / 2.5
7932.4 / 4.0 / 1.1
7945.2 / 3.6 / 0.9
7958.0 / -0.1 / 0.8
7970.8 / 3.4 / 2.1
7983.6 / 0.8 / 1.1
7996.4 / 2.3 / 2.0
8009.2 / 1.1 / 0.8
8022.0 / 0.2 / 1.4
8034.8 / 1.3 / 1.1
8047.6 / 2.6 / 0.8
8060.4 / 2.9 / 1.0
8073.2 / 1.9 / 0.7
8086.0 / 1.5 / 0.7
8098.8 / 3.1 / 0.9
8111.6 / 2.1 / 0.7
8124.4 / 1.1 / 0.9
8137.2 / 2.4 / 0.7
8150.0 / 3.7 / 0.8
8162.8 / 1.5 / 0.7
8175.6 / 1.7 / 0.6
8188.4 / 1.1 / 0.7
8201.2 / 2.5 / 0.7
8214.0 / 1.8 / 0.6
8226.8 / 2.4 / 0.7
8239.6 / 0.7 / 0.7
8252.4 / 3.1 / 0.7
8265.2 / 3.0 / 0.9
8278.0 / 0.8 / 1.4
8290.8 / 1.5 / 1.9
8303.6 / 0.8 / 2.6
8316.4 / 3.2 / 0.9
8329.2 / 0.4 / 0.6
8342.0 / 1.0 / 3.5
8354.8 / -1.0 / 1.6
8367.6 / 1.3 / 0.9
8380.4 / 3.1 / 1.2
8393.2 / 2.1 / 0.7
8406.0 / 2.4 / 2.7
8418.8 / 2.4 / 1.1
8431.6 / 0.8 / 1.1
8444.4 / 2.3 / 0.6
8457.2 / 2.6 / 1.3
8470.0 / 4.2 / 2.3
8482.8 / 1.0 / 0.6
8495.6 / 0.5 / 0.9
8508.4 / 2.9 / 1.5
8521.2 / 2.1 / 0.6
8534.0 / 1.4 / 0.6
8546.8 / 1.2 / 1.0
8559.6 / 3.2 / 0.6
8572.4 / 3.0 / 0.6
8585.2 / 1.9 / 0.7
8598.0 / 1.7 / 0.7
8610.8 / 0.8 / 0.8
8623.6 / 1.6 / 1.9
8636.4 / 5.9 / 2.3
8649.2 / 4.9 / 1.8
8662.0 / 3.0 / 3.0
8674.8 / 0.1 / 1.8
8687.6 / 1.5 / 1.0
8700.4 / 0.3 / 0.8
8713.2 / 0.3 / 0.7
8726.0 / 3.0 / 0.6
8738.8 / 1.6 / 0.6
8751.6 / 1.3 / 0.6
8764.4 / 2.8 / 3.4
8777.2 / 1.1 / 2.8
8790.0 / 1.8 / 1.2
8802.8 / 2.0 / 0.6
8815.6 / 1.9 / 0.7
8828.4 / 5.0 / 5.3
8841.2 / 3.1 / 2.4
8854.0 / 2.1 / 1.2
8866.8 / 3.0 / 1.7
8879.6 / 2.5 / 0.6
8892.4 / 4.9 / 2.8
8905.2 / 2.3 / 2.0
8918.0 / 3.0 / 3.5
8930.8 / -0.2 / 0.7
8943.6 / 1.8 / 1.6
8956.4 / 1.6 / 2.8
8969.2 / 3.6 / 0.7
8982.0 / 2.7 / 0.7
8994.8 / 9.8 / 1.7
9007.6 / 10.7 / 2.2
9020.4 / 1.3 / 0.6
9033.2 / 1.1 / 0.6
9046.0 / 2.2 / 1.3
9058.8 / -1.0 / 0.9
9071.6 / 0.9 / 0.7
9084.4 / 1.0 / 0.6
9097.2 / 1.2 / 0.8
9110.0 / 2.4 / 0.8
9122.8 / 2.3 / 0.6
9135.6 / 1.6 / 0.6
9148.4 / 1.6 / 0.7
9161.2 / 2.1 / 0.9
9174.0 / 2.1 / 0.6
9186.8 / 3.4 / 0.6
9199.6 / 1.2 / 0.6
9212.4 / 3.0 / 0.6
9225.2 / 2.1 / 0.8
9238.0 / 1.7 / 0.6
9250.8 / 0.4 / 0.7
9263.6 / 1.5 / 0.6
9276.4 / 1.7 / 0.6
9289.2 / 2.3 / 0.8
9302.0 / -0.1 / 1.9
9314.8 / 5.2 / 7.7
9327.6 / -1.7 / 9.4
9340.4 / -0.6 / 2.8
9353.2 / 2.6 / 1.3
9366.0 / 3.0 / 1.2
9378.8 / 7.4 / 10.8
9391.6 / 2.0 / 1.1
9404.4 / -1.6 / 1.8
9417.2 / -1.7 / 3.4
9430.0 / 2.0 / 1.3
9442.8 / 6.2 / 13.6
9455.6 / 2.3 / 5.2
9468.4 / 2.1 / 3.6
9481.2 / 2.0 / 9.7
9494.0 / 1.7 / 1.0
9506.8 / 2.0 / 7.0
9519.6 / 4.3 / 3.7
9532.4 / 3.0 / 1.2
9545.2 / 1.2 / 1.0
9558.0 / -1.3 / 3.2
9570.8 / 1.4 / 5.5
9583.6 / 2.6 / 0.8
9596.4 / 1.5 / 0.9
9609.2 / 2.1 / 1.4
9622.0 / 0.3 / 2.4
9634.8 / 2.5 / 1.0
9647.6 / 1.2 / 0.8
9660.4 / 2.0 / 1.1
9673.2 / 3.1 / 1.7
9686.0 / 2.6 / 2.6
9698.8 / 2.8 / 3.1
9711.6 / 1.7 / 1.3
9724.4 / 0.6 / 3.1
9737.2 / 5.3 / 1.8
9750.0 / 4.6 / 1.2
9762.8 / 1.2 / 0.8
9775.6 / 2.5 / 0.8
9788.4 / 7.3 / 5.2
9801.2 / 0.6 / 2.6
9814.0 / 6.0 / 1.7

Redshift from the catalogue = 1.41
